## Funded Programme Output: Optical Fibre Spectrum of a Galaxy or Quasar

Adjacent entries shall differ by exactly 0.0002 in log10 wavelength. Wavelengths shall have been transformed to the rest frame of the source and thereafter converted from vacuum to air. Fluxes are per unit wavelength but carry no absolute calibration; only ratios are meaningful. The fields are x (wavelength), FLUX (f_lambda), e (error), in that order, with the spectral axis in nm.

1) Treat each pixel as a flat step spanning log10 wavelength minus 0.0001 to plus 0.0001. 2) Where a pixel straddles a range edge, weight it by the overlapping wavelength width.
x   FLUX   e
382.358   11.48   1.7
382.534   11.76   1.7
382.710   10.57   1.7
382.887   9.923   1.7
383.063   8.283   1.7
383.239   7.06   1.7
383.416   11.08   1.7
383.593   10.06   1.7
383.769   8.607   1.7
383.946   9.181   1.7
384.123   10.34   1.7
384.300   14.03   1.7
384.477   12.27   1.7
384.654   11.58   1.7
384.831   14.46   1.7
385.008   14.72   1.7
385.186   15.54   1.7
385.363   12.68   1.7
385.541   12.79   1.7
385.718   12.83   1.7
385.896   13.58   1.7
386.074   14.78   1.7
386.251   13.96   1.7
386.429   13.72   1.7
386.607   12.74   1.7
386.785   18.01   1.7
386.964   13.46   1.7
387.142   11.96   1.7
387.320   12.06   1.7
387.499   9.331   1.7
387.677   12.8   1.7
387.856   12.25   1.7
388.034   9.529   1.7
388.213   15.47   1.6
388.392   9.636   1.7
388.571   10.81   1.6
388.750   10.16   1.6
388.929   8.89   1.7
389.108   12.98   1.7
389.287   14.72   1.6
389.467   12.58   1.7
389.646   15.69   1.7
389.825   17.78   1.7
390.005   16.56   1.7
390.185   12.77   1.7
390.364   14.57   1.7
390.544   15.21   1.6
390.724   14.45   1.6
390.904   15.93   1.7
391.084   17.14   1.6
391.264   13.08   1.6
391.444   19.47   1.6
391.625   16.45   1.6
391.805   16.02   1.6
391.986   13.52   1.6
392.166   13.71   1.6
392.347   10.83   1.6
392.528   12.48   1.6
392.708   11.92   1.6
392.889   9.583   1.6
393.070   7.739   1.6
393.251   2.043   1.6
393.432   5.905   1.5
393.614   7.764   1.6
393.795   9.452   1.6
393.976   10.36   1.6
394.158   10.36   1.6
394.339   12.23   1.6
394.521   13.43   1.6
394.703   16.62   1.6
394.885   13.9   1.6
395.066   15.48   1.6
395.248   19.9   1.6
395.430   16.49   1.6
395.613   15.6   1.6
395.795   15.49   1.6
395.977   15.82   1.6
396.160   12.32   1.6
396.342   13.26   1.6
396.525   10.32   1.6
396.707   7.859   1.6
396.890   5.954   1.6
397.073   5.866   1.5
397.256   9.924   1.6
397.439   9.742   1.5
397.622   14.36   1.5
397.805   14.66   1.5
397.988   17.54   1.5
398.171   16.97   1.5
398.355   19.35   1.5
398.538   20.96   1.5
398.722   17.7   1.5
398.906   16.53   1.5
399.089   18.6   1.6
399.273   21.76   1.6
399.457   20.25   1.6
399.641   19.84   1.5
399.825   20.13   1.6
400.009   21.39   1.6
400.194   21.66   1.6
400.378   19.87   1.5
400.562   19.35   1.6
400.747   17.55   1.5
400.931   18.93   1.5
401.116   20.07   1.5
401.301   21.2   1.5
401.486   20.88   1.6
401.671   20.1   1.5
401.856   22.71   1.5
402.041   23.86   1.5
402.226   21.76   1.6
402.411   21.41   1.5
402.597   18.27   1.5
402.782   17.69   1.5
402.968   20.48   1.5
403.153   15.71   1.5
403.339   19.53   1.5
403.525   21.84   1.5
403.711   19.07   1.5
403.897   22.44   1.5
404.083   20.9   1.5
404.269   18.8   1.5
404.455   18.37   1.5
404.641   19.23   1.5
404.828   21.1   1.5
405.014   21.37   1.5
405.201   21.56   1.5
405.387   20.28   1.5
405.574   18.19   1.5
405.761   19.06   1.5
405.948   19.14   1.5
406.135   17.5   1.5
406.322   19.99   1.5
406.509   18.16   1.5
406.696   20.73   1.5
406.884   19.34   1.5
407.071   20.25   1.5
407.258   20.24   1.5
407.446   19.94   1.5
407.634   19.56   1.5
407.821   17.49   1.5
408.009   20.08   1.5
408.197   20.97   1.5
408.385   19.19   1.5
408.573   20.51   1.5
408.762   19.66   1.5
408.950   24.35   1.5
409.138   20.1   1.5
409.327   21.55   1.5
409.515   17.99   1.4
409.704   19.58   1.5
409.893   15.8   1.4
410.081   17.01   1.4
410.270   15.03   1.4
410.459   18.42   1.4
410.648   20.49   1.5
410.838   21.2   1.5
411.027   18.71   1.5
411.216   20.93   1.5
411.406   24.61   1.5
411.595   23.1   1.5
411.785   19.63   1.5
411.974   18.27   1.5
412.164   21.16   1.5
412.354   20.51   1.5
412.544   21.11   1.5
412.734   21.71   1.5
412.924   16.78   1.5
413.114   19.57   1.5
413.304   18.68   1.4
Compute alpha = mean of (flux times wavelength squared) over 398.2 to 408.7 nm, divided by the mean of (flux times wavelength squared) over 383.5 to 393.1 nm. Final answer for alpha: 1.63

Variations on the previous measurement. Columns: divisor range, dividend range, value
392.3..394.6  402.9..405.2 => 2.22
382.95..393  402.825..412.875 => 1.69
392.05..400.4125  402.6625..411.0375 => 1.47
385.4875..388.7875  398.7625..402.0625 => 1.70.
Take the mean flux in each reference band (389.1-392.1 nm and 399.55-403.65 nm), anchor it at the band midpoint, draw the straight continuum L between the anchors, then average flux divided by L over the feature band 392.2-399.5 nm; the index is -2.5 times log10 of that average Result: 0.33 mag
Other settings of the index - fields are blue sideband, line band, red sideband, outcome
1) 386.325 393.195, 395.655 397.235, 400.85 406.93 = 0.44 mag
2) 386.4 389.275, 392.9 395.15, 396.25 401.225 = 0.37 mag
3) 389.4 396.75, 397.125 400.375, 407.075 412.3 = -0.14 mag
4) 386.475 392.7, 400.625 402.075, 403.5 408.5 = -0.14 mag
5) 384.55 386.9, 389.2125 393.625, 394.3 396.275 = 0.12 mag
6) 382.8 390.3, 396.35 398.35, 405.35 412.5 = 0.33 mag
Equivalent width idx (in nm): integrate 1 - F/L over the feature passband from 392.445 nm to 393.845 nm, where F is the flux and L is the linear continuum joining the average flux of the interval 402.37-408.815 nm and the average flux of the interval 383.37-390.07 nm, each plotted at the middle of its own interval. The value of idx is 0.628 nm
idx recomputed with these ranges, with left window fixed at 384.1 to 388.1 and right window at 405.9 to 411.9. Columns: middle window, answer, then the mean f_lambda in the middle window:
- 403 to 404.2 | -0.11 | 19.9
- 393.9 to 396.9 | 0.44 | 13.5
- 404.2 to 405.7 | -0.10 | 19.9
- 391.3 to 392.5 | 0.00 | 14.8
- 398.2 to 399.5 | -0.18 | 19.2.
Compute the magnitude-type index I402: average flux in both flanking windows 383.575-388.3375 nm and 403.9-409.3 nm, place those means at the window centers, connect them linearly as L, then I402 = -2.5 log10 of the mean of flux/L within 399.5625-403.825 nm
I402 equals -0.111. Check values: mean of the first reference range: 12.7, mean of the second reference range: 19.9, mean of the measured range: 20.2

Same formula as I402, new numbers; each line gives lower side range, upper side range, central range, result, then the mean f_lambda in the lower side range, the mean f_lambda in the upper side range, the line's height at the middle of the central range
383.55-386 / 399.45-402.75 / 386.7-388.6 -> 0.12 mag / 12.4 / 20.5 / 13.8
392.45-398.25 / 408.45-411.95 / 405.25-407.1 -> -0.09 mag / 11.9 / 19.9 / 17.7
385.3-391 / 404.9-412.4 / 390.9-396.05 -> 0.15 mag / 13.3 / 19.8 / 15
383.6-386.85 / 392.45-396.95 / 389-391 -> -0.20 mag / 13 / 11.7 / 12.4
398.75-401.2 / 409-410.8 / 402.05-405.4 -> -0.04 mag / 19.6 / 18.7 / 19.3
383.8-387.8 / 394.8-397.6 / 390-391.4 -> -0.18 mag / 13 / 12.6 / 12.8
